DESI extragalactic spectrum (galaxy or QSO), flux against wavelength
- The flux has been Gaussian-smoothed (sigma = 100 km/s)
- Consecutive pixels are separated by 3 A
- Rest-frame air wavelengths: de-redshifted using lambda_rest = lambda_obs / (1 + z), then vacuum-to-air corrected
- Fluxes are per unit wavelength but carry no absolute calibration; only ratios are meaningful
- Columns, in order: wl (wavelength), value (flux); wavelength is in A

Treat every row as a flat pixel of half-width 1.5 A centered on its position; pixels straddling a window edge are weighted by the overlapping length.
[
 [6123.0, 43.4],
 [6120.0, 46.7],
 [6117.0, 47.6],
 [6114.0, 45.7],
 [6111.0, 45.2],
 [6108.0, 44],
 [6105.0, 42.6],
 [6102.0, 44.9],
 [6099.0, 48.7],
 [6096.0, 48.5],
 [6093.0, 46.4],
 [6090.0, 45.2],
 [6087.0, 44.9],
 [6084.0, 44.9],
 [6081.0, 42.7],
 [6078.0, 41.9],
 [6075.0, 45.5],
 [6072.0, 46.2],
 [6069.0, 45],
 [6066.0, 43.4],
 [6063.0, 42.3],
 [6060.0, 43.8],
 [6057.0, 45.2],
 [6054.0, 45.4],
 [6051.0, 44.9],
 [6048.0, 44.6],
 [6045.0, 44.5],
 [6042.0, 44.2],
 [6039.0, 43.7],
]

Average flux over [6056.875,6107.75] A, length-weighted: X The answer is 44.8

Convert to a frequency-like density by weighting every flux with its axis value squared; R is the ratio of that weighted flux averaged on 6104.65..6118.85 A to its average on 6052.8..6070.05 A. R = 1.0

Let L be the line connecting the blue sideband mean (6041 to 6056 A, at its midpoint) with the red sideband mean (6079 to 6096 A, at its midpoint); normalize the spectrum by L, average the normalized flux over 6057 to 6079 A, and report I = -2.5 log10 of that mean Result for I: 0.019 mag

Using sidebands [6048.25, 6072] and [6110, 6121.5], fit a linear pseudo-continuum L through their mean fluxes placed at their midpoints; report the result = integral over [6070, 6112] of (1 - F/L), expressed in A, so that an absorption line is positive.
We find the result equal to 0.3 A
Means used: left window 44.4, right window 46.3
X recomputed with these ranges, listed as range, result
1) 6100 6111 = 44.2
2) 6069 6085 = 44.3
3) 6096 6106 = 46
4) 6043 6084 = 44.3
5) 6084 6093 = 45.2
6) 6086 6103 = 46.5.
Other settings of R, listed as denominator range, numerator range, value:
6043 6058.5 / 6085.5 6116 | 1.03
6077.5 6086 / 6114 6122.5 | 1.08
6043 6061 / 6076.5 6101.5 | 1.03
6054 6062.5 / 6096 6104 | 1.07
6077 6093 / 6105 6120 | 1.04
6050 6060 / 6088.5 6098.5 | 1.06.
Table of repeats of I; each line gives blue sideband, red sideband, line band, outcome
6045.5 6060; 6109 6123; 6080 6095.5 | 0.01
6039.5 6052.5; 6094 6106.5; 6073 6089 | 0.04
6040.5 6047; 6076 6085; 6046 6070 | -0.01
